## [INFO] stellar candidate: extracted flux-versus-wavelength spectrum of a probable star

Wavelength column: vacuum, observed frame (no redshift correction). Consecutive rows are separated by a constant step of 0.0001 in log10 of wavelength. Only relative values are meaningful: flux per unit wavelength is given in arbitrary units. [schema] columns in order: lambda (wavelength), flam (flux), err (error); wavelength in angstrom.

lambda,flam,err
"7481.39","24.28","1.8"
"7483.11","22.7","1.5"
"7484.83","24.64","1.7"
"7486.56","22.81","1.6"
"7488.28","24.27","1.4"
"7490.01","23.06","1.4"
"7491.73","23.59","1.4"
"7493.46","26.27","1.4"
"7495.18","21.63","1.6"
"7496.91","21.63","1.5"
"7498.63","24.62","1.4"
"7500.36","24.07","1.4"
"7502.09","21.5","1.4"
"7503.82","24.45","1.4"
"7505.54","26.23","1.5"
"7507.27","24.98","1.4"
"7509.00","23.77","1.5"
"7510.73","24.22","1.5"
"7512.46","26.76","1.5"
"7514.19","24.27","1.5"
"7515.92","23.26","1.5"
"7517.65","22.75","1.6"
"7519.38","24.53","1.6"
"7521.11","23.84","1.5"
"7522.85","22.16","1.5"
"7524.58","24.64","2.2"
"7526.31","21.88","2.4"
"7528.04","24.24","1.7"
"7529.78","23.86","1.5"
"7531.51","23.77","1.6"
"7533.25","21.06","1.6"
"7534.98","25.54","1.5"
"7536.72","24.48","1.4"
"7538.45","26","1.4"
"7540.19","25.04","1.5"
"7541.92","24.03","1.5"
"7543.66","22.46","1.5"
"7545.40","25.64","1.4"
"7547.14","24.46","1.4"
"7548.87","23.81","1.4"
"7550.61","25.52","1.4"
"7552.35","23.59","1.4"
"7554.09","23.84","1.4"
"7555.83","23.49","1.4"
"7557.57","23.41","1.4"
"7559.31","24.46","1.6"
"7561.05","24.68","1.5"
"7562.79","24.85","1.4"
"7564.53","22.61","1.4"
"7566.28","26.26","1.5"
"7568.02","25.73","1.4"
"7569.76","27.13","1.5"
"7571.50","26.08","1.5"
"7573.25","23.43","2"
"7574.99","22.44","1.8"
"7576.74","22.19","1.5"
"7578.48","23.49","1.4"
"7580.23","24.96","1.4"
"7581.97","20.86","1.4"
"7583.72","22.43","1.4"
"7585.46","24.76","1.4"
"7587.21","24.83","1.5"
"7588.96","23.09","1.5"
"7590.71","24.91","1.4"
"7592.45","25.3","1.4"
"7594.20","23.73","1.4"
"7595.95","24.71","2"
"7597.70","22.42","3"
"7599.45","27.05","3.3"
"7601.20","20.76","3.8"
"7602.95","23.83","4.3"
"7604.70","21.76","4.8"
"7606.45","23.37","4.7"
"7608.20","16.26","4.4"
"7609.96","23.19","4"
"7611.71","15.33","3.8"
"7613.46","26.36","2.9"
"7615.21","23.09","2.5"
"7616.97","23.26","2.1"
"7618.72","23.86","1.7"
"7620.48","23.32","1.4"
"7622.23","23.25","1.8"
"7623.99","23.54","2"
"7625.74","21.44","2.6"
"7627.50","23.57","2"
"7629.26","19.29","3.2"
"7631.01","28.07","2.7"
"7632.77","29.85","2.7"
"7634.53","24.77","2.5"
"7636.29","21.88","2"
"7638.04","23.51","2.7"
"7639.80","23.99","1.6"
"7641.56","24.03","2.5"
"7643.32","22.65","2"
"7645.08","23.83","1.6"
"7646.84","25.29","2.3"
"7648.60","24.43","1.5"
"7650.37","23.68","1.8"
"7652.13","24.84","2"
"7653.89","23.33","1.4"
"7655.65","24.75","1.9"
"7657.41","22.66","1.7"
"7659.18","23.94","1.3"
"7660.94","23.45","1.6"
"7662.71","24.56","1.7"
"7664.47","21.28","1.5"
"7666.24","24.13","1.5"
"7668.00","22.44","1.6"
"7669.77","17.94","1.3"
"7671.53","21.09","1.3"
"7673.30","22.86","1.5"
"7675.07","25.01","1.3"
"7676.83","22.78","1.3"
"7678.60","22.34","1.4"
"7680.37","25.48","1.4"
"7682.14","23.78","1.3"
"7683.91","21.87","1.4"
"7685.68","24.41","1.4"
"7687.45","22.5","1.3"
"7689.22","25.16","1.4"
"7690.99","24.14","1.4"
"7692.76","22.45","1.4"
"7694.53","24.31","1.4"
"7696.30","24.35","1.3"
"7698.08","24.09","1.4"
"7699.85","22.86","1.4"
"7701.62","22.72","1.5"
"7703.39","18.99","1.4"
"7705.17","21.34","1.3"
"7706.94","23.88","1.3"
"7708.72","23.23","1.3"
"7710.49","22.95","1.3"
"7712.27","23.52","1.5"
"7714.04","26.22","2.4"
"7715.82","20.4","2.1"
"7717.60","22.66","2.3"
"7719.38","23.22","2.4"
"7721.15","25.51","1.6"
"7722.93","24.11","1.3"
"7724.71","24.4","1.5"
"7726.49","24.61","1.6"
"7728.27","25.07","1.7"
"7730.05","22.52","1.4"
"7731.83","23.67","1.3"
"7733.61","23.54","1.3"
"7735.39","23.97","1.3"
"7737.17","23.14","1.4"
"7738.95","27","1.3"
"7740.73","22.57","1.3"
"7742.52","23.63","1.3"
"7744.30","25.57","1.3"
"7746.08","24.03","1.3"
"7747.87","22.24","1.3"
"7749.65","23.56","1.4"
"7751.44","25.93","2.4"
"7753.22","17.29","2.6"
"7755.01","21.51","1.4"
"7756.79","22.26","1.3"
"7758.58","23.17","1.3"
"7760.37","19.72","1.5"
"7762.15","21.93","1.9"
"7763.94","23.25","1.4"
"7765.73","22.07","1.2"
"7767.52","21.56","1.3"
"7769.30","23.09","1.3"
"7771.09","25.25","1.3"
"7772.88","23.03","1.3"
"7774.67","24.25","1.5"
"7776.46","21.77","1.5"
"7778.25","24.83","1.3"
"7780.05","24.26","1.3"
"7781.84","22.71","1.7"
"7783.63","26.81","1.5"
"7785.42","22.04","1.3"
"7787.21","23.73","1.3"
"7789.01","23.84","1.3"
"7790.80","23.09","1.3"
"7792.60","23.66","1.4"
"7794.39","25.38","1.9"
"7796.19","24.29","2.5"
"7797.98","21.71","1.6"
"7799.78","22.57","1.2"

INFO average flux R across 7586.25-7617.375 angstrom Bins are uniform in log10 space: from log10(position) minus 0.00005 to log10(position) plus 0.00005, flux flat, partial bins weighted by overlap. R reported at 23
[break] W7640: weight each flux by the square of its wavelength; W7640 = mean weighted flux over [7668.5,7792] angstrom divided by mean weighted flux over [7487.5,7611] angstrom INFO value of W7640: 1.0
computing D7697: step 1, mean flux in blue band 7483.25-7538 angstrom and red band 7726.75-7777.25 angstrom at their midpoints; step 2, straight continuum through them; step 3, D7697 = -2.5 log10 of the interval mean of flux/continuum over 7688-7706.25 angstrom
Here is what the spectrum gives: 0.01 mag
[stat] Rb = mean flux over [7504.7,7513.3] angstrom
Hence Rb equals 25.2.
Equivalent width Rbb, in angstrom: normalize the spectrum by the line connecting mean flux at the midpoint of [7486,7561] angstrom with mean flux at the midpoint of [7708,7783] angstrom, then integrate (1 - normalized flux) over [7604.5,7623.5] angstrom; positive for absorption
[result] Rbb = 1.3 angstrom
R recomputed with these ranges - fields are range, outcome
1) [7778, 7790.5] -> 23.9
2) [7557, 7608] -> 23.9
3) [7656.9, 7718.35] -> 23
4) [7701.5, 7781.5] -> 23.2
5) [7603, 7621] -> 22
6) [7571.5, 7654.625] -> 23.4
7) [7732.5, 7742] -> 24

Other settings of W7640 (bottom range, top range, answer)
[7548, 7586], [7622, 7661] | 1.01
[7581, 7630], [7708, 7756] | 1.07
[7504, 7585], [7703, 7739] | 1.02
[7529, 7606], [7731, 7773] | 1.00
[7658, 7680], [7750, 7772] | 1.01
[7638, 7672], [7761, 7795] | 1.04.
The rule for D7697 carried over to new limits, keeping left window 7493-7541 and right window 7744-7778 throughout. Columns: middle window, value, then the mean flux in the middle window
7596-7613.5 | 0.074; 22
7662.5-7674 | 0.062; 21.9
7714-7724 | -0.026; 23.5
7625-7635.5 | -0.051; 24.5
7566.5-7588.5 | -0.019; 24.1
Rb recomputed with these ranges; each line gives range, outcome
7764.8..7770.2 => 22.3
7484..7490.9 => 23.7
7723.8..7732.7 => 24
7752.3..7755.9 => 19.5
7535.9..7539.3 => 25.3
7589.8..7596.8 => 24.7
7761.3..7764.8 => 22.6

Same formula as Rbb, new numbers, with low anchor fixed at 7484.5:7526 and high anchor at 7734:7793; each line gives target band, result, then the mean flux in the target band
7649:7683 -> 0.4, 23.2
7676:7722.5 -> 0.2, 23.3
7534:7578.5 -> -1.3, 24.4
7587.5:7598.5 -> -0.2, 24.1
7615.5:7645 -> -0.2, 23.8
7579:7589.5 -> 0.1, 23.5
